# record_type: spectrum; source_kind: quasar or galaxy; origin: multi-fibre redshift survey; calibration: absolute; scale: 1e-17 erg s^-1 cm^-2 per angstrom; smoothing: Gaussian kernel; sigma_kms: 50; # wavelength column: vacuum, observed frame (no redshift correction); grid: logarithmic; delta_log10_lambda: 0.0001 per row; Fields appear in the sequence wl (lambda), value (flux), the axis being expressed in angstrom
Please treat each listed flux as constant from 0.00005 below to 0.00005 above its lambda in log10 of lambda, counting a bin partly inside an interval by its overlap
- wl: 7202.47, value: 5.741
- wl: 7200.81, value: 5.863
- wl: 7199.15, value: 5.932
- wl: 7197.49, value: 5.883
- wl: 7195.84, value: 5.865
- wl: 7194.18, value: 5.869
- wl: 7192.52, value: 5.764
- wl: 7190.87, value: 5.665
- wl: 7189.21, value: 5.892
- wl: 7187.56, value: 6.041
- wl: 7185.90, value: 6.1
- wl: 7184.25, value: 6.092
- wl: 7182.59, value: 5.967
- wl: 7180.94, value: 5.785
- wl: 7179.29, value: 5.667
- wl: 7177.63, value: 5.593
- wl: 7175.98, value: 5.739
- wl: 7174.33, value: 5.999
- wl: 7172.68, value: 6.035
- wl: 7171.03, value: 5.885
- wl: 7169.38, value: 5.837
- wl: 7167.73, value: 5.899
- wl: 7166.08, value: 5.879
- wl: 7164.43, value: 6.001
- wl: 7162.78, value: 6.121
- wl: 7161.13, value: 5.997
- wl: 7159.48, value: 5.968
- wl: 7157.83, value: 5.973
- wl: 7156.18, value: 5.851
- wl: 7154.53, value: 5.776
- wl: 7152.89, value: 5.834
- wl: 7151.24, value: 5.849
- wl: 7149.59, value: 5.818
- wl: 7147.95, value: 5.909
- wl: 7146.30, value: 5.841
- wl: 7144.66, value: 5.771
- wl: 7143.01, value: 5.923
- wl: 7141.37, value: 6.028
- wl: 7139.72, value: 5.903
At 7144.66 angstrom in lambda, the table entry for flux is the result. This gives 5.771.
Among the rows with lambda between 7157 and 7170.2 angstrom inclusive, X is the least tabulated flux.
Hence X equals 5.837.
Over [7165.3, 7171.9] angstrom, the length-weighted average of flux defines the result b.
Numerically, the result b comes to 5.88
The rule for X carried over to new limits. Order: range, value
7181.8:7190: 5.892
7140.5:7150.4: 5.771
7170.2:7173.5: 5.885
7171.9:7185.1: 5.593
